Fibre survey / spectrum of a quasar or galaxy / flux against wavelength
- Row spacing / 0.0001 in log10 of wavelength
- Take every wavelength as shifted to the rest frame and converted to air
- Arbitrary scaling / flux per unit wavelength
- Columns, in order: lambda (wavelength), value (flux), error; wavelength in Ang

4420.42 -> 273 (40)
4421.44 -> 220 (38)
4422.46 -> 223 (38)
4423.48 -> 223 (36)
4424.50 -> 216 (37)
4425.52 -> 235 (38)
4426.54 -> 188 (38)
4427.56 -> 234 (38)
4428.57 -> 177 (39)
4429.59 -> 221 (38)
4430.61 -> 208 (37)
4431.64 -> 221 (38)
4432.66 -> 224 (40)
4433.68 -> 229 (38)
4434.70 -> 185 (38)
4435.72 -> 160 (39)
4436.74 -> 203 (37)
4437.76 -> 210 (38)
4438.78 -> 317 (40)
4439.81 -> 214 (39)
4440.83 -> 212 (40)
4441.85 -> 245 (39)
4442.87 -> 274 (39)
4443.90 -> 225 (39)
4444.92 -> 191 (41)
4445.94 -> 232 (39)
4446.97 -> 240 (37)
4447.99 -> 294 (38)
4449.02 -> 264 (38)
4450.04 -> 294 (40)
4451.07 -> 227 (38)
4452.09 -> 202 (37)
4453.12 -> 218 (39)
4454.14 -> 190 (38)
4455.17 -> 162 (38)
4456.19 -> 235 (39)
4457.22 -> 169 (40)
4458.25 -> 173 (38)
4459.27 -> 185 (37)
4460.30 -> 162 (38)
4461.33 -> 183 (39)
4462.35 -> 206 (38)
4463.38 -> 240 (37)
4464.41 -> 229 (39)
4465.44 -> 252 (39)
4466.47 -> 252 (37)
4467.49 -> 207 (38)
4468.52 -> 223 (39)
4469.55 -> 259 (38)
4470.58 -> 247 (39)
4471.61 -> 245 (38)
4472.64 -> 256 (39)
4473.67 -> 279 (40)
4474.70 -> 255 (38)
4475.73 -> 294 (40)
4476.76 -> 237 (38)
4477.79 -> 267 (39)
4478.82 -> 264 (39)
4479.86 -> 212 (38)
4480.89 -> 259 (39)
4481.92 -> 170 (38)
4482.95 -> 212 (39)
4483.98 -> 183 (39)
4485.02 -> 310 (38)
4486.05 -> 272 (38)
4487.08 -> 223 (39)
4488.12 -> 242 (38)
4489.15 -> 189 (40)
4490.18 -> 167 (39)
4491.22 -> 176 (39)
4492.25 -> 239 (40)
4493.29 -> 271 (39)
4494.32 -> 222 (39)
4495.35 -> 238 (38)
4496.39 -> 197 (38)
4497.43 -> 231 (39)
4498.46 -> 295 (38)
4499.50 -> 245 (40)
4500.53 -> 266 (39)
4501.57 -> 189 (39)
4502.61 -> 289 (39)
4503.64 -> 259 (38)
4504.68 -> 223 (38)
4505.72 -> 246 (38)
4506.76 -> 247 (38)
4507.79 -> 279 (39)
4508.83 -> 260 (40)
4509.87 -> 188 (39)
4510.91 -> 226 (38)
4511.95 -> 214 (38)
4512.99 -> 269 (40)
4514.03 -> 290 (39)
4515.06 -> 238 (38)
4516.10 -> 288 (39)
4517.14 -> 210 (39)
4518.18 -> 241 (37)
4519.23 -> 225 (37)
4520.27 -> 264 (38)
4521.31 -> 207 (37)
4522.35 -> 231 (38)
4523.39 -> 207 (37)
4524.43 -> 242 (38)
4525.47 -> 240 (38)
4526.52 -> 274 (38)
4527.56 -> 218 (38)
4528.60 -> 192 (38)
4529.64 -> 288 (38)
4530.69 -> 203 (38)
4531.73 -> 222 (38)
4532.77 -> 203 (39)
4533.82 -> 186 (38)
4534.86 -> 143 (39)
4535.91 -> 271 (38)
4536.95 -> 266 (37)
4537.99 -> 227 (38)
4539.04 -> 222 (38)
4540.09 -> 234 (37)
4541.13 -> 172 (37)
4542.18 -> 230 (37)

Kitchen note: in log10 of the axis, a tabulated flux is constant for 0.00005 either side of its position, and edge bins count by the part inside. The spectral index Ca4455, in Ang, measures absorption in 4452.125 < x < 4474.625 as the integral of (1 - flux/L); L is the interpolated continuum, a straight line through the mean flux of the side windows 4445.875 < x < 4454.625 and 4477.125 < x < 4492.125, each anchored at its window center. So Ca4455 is 1.6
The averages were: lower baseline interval 241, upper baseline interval 225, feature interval 218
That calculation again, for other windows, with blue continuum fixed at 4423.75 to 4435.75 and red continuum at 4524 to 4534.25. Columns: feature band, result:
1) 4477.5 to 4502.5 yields -1.25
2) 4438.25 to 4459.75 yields -1.34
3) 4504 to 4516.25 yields -1.23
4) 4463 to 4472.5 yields -1.02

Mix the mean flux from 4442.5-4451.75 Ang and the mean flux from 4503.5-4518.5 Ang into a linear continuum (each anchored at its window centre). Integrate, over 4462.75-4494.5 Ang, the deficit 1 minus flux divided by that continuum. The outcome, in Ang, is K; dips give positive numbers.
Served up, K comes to 1.2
